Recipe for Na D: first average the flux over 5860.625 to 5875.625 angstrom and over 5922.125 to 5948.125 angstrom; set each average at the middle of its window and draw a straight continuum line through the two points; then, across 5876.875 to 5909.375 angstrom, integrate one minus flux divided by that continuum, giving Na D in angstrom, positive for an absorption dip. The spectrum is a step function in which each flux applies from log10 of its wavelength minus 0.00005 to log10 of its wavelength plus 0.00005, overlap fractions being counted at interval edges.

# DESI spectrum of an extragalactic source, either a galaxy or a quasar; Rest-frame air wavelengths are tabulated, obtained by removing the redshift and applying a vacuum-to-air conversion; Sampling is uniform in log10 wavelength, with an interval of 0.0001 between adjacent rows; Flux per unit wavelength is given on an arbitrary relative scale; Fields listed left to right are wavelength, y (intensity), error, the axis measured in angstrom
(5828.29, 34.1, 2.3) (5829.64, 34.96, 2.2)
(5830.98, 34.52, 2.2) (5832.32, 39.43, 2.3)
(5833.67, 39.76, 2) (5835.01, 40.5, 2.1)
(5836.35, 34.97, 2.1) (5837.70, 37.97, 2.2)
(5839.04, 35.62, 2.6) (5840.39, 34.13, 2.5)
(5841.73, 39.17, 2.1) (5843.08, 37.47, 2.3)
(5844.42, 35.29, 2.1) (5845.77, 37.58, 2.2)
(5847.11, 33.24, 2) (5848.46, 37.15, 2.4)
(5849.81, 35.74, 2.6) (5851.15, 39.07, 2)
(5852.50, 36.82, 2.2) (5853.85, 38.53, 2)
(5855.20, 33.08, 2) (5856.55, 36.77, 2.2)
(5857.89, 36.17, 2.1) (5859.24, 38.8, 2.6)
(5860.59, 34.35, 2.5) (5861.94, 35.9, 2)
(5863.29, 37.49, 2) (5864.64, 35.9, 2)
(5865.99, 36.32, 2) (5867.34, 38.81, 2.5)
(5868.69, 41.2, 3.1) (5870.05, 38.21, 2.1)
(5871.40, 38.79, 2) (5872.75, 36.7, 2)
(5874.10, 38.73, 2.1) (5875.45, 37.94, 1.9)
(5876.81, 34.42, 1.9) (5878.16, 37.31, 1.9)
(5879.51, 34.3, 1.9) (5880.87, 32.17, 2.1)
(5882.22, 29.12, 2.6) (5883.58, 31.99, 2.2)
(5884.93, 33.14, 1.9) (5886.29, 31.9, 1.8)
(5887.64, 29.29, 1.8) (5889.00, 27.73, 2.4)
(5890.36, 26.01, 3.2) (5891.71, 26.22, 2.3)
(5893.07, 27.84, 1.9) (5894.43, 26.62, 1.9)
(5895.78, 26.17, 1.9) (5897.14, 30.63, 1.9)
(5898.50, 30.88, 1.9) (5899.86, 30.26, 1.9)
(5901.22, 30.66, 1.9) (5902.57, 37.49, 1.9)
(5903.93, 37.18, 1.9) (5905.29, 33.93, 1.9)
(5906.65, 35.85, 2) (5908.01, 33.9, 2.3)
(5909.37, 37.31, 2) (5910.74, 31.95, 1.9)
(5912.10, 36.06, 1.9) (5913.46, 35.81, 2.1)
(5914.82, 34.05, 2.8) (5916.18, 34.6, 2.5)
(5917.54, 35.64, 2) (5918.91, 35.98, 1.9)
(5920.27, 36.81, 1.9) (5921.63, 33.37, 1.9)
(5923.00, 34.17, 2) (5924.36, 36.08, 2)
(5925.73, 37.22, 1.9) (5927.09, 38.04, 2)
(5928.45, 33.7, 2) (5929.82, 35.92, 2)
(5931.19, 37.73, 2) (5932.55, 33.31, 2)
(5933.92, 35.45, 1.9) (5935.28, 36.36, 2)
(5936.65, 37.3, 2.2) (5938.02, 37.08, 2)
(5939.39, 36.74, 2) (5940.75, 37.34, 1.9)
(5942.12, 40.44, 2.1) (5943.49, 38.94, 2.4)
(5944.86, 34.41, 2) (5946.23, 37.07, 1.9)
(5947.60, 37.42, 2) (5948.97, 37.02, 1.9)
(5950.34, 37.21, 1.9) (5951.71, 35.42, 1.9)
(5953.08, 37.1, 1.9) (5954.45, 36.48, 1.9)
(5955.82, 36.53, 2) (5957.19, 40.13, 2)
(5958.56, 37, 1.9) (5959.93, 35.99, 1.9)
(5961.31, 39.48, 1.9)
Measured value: 5.0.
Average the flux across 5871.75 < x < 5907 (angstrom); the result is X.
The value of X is 32.1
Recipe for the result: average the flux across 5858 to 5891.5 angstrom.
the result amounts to 34.7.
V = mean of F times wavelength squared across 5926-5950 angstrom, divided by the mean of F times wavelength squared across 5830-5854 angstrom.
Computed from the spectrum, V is 1.03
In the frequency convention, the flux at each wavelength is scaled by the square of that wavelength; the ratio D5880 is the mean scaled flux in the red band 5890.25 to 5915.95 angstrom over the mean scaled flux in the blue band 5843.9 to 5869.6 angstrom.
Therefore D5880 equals 0.9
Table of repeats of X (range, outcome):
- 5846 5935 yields 34.5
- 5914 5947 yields 36.2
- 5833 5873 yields 37.1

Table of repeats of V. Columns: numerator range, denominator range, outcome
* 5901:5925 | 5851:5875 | 0.96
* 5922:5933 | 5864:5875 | 0.96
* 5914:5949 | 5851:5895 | 1.07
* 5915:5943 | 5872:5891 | 1.12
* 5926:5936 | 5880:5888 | 1.16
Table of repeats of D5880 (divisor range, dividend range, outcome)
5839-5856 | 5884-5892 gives 0.82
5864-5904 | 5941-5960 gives 1.15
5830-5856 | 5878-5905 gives 0.85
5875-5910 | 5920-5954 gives 1.16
